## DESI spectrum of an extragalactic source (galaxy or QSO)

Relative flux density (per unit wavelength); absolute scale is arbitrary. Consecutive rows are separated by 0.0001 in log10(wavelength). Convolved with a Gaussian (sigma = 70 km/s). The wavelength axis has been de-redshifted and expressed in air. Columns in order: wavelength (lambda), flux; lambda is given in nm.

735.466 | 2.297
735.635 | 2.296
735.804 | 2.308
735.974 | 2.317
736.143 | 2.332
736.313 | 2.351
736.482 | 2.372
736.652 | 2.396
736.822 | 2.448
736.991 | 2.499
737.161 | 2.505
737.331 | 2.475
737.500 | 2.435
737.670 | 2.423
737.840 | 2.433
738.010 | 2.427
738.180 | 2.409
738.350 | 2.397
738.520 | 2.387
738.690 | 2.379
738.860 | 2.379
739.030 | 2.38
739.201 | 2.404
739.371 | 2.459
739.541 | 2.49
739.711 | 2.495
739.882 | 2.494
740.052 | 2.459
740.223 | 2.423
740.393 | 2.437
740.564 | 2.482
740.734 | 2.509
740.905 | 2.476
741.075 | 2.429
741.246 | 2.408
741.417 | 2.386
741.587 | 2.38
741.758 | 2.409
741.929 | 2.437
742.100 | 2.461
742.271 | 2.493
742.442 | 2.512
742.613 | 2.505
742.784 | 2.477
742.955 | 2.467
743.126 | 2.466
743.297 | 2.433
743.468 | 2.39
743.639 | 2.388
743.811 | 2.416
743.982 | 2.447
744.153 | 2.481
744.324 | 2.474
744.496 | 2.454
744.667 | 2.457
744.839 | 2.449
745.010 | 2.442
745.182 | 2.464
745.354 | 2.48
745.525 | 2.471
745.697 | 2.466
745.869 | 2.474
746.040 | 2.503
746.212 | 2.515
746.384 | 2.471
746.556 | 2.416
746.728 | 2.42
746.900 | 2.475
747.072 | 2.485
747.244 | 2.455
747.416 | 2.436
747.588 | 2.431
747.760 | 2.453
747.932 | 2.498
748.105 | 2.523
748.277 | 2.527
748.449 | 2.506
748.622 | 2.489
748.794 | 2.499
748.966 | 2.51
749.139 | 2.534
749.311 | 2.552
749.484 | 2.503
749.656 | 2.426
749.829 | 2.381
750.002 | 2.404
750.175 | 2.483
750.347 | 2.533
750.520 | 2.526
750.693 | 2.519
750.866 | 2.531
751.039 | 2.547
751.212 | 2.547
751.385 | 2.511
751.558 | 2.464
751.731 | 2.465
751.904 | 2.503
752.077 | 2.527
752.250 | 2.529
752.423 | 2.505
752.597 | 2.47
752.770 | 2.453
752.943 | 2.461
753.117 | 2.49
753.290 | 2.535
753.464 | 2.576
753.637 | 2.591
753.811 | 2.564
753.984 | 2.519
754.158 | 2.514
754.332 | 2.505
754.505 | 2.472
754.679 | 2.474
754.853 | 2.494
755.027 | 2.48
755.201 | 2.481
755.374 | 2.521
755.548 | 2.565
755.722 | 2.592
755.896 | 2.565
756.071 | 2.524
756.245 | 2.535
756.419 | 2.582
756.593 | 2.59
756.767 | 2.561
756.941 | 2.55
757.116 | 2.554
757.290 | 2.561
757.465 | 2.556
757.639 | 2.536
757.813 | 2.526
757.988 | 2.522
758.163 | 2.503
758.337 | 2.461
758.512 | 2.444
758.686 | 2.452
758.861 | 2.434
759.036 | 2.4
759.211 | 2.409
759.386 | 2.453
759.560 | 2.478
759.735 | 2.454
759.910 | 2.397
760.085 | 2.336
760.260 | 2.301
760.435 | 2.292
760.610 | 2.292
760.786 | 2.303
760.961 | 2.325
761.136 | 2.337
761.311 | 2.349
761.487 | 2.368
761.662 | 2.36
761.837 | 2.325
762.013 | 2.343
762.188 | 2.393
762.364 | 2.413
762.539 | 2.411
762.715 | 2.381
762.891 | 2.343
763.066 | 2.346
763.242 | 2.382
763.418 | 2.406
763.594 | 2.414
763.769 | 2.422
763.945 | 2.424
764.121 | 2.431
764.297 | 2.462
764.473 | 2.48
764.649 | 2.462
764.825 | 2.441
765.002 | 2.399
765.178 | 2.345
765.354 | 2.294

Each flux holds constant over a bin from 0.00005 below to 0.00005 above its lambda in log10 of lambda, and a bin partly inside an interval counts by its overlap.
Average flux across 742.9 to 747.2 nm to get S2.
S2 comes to 2.46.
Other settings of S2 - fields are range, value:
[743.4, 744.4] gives 2.43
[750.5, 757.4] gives 2.52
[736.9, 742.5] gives 2.44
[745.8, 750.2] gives 2.48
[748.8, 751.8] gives 2.5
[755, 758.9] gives 2.53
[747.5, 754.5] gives 2.5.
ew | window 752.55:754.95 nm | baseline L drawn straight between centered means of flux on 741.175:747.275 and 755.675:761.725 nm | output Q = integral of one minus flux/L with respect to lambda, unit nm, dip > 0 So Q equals -0.054 nm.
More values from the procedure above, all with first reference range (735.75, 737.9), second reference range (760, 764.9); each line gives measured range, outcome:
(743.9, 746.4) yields -0.075 nm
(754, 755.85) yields -0.097 nm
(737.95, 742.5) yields -0.062 nm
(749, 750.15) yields -0.037 nm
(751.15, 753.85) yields -0.138 nm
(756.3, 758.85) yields -0.153 nm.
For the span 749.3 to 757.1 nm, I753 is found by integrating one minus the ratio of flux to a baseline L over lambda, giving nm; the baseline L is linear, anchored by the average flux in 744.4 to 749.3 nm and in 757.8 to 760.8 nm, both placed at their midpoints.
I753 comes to -0.22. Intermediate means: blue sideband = 2.48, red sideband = 2.41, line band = 2.51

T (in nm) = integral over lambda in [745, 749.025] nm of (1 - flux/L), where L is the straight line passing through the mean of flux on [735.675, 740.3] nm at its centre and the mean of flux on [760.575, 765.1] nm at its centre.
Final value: -0.12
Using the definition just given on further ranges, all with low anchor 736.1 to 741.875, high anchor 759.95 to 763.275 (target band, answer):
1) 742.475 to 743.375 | -0.021 nm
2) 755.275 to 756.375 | -0.085 nm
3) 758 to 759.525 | -0.059 nm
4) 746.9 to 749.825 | -0.111 nm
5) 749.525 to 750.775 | -0.042 nm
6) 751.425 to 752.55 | -0.055 nm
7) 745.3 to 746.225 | -0.030 nm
